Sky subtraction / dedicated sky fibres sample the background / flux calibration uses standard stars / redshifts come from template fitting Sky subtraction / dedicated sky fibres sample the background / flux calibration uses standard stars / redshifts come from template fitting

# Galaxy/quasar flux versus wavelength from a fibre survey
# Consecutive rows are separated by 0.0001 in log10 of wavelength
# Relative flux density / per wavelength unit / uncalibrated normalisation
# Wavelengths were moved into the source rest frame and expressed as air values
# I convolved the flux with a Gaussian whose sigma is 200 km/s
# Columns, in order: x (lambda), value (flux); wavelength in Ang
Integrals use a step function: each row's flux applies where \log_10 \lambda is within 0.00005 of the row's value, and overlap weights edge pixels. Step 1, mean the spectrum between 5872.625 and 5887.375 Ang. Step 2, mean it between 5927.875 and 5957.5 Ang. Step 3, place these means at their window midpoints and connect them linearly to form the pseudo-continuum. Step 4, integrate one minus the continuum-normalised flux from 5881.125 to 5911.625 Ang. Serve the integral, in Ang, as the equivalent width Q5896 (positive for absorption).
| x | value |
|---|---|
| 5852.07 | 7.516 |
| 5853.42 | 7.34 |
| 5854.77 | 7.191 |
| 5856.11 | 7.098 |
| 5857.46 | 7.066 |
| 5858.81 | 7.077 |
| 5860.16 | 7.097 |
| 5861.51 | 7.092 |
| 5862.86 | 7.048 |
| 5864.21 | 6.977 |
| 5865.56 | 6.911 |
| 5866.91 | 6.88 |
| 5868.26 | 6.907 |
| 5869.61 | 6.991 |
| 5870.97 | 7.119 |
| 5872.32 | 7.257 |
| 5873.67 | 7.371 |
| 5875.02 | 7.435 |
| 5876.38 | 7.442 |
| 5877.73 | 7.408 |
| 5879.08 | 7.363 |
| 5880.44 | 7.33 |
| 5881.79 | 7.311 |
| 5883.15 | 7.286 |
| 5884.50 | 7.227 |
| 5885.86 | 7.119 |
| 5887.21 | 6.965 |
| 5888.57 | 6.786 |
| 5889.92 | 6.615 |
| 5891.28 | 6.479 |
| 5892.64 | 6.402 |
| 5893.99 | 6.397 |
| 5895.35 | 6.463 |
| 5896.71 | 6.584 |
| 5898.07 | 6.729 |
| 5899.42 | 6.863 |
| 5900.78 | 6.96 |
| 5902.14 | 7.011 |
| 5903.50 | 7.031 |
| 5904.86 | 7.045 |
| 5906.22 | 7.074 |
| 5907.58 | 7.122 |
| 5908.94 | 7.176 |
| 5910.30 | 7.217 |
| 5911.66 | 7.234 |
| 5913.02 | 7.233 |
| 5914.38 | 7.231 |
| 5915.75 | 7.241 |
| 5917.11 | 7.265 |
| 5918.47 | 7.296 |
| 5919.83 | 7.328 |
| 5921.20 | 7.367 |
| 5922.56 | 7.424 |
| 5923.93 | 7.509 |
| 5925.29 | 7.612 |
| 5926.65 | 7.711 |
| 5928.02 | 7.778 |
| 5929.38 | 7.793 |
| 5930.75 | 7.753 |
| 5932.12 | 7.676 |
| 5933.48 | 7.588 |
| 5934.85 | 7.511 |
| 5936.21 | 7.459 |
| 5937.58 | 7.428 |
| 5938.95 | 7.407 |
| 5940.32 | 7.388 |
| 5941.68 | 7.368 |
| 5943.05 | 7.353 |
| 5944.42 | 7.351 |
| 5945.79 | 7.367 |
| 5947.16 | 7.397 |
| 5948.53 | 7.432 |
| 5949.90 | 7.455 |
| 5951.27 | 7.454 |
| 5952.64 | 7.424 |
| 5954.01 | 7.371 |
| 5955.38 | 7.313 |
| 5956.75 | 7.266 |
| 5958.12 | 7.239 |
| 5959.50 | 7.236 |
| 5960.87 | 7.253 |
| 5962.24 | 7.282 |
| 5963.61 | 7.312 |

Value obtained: 1.8 Ang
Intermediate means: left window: 7.31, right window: 7.46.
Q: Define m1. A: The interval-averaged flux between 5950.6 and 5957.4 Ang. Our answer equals 7.37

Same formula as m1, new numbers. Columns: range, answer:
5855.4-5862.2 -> 7.09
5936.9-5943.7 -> 7.39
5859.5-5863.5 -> 7.08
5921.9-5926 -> 7.52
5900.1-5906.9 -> 7.02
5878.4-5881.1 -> 7.34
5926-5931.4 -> 7.75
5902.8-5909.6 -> 7.09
